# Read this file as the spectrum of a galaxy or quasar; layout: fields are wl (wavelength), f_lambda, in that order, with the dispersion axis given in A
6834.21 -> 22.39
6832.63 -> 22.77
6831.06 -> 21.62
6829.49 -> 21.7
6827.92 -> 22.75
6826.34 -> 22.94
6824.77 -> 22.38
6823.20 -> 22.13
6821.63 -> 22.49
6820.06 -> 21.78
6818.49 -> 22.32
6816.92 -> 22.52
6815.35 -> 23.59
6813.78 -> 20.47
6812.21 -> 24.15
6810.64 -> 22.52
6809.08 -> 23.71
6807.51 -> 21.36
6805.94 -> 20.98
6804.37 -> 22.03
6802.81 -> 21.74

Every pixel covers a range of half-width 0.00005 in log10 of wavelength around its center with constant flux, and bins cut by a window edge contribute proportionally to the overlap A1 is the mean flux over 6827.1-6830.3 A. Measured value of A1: 22.2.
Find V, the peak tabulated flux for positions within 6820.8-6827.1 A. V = 22.94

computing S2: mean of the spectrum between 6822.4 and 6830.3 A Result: 22.4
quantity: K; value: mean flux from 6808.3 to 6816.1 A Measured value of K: 22.9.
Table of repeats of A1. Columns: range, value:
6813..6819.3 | 22.2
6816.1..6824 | 22.3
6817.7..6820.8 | 22.1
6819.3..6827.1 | 22.4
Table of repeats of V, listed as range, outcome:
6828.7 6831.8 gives 21.7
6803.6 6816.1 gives 24.15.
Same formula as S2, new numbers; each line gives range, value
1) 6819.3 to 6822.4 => 22.1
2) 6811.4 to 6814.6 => 22.3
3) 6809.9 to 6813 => 23.3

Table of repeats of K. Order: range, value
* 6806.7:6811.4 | 22.5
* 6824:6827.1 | 22.7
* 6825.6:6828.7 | 22.8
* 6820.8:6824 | 22.3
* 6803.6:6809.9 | 22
